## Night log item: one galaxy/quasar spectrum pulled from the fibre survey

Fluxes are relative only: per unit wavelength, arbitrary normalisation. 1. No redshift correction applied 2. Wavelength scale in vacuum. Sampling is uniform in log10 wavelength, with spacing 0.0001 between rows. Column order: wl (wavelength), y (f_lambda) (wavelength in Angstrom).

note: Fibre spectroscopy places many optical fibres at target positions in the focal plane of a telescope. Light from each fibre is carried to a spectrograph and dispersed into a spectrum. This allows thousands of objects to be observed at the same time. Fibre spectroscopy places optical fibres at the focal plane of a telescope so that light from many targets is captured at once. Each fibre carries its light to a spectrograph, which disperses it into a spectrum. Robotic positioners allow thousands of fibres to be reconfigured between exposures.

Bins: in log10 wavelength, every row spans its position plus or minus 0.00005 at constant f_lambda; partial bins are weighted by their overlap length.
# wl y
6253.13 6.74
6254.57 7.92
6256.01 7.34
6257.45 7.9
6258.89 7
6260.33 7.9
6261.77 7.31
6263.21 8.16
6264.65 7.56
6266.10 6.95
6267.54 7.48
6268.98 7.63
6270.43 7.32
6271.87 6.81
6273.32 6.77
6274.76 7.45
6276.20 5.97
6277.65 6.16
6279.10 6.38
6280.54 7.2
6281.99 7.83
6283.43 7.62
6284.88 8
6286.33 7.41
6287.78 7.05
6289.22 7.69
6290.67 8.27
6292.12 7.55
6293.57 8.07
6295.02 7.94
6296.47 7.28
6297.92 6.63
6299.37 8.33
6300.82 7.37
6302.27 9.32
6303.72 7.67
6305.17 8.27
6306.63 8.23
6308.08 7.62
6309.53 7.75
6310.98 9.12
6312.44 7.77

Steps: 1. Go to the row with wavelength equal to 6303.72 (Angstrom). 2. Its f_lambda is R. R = 7.67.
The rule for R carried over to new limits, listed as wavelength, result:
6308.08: 7.62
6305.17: 8.27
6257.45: 7.9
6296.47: 7.28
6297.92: 6.63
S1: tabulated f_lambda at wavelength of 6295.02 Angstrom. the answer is 7.94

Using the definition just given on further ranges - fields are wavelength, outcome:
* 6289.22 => 7.69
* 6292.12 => 7.55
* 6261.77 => 7.31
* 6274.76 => 7.45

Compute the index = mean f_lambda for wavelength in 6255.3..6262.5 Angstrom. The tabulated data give 7.5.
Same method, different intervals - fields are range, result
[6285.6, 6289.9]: 7.39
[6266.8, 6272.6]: 7.31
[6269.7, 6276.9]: 6.87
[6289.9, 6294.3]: 7.95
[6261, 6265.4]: 7.67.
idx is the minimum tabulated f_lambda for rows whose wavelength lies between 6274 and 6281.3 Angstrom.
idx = 5.97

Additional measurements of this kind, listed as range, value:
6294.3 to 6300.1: 6.63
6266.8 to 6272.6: 6.81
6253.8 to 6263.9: 7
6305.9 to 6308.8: 7.62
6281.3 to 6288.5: 7.05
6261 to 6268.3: 6.95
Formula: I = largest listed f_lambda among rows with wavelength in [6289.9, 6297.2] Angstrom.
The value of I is 8.27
